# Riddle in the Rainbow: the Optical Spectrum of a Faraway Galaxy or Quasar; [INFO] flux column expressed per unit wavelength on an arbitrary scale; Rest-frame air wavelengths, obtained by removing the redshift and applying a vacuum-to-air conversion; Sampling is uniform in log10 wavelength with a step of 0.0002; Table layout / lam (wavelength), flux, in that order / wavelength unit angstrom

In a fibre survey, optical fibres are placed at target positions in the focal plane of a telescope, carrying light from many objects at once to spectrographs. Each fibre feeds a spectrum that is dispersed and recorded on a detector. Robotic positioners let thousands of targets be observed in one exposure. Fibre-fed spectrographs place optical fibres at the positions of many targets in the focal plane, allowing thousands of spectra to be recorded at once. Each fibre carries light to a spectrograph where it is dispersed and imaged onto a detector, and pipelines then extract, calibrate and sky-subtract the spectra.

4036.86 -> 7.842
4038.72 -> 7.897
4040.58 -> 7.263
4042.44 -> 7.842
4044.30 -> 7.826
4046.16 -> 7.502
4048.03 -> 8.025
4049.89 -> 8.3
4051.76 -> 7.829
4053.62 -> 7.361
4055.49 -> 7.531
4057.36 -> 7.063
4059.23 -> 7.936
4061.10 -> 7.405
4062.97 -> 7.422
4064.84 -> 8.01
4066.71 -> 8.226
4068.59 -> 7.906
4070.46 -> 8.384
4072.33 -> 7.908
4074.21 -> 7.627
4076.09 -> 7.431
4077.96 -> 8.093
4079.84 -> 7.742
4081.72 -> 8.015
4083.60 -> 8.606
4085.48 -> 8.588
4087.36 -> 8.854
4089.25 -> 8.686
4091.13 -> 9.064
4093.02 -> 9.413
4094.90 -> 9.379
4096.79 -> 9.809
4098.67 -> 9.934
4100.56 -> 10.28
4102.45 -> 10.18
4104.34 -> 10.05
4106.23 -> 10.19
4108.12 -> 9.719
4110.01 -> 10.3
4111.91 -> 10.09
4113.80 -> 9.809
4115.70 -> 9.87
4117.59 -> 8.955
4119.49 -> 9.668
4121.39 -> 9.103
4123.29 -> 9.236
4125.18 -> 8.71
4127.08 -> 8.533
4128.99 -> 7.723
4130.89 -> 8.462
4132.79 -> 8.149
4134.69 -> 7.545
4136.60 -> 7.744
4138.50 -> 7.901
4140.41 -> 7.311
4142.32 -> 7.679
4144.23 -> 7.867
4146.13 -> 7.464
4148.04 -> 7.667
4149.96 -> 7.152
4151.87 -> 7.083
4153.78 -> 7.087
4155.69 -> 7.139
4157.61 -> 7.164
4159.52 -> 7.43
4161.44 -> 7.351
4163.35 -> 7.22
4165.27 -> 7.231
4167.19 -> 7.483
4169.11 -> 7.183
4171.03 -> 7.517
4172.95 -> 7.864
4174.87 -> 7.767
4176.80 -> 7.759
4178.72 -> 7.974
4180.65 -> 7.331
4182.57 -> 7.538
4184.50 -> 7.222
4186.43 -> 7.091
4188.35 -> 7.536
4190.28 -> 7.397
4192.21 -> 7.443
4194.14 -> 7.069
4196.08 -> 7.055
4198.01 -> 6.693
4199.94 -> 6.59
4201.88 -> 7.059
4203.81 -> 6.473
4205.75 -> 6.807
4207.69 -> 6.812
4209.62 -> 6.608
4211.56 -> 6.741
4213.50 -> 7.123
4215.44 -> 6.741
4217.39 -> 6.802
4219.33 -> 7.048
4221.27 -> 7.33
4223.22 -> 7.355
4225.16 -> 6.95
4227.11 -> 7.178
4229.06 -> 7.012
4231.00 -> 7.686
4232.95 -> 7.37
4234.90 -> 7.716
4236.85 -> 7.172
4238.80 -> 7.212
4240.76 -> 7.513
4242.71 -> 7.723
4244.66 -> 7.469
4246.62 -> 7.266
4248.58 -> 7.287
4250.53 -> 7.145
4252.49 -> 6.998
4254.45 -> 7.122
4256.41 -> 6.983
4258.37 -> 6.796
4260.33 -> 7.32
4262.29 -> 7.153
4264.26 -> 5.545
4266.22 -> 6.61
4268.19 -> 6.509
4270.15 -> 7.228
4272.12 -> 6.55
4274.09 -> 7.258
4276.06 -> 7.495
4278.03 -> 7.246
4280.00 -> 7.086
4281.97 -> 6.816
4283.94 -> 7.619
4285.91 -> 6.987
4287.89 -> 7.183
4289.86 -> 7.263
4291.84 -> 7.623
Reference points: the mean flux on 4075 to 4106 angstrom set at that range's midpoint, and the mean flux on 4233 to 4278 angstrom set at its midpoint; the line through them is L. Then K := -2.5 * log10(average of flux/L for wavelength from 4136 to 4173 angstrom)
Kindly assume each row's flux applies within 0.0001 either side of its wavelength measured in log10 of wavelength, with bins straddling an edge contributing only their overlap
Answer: 0.12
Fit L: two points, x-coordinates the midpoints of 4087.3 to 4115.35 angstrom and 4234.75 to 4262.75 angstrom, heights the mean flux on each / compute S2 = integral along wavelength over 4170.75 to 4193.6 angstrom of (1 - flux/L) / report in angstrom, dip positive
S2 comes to 2.31 angstrom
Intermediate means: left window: 9.75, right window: 7.25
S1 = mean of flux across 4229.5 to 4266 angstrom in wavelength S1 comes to 7.18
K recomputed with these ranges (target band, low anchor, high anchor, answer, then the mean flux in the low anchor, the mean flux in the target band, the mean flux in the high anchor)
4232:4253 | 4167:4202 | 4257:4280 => -0.049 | 7.35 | 7.36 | 6.89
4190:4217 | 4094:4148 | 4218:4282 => 0.134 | 8.96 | 6.88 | 7.13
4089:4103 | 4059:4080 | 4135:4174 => -0.240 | 7.84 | 9.62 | 7.43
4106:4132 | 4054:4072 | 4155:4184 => -0.216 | 7.76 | 9.28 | 7.46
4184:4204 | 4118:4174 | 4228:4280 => 0.063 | 7.79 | 7.08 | 7.13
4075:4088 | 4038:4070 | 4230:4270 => -0.072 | 7.74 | 8.17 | 7.13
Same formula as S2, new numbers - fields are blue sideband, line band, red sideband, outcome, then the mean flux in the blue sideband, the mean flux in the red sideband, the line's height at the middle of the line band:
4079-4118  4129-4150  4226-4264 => 2.53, 9.42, 7.23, 8.81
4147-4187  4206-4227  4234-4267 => 0.80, 7.39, 7.12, 7.23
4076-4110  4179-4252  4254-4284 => 4.33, 9.19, 6.94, 7.62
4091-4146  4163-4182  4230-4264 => 1.69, 9.03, 7.25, 8.28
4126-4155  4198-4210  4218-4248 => 1.15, 7.69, 7.33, 7.44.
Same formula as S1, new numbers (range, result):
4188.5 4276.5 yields 7.05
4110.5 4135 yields 8.97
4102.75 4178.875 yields 8.22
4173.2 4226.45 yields 7.13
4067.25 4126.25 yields 9.08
